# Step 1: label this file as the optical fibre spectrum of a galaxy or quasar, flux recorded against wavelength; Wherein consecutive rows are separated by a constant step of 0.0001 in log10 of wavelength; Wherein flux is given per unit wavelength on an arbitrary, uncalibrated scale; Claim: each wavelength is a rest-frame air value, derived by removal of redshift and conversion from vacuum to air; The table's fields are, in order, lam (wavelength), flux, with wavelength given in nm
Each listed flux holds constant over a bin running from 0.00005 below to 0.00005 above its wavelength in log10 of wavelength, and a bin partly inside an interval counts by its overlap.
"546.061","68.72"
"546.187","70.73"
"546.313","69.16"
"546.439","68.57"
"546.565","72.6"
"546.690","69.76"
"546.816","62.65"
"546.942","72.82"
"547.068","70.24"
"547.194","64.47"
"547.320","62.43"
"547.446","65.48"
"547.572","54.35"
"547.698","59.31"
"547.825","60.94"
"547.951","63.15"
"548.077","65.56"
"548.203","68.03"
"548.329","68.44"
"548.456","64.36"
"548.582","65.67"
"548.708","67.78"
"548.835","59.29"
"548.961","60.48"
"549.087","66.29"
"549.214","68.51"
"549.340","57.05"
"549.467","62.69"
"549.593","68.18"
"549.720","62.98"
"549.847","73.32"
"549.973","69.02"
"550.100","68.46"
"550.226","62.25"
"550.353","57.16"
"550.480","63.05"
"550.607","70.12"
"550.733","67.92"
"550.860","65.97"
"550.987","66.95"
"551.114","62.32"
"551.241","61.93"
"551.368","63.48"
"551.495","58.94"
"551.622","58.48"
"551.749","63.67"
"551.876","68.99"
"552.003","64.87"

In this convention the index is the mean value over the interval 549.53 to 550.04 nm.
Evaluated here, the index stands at 68.3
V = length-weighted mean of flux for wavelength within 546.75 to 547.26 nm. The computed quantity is 67.5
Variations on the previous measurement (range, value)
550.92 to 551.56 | 62.7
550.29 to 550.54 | 60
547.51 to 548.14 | 60.6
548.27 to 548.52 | 66.2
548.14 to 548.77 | 66.9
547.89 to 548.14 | 64.4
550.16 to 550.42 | 59.9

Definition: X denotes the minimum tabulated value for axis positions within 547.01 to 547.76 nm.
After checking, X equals 54.35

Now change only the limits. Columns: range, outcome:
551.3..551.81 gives 58.48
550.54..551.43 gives 61.93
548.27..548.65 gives 64.36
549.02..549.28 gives 66.29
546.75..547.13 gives 62.65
